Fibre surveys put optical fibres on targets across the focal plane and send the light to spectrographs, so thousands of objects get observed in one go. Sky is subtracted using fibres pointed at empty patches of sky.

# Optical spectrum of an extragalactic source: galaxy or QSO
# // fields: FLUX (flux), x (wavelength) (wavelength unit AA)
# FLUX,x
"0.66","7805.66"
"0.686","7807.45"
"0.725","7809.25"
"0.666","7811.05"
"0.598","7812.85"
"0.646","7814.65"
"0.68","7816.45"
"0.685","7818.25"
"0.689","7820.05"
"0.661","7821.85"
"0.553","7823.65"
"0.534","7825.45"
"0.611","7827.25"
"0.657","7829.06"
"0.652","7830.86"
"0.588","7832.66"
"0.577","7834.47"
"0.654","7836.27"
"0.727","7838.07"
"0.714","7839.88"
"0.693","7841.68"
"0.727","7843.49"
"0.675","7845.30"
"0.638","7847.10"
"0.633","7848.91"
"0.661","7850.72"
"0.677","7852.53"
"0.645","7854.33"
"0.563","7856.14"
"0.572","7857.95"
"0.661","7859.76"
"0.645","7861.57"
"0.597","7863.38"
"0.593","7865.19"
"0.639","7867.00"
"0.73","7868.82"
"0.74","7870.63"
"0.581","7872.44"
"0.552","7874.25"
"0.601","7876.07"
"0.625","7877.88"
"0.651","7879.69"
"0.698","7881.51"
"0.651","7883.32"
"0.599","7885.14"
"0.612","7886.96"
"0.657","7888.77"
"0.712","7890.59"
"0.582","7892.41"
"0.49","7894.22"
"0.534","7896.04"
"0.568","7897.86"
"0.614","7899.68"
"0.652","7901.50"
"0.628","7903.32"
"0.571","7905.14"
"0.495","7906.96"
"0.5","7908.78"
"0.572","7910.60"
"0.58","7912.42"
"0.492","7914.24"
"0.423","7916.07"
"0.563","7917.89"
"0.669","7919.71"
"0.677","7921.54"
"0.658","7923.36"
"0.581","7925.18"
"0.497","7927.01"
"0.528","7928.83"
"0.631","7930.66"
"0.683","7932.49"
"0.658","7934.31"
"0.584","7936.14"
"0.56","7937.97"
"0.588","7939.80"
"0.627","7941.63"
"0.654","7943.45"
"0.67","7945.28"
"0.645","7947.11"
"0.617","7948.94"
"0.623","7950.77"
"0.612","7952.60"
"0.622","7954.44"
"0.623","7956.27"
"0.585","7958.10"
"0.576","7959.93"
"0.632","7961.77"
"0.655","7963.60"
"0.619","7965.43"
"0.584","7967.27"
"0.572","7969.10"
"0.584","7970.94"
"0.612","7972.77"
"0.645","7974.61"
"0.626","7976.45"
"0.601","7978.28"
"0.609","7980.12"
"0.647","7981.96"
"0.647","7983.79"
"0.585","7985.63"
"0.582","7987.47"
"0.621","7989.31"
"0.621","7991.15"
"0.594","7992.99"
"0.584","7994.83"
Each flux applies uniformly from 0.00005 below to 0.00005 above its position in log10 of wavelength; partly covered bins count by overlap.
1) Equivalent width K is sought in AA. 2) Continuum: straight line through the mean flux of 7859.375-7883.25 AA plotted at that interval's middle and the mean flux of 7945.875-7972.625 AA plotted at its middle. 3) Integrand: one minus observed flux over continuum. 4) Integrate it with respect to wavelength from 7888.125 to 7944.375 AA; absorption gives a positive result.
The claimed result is 3.4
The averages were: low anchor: 0.639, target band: 0.588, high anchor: 0.611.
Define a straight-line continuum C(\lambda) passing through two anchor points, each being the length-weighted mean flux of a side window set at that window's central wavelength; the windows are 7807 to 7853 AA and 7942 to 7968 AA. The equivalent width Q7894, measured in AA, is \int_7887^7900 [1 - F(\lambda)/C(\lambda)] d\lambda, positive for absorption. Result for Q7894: 0.9 AA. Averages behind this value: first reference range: 0.653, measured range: 0.594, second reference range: 0.623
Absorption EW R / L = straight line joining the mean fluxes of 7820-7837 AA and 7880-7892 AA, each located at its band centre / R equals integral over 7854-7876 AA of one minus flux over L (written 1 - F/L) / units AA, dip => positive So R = 0.4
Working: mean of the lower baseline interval 0.614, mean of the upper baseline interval 0.651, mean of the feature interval 0.625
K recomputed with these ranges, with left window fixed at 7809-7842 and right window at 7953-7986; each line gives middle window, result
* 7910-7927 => 1.3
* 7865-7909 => 1.3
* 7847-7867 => 0.4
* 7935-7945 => 0.2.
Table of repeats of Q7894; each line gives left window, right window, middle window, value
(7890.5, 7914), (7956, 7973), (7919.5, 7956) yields -1.8 AA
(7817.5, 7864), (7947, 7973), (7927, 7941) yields 0.4 AA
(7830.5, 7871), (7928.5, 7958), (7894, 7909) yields 1.6 AA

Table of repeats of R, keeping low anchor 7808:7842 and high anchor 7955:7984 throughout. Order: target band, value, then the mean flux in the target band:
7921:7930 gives 0.55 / 0.586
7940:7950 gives -0.32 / 0.639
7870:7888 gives 0.15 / 0.63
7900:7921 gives 2.17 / 0.562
